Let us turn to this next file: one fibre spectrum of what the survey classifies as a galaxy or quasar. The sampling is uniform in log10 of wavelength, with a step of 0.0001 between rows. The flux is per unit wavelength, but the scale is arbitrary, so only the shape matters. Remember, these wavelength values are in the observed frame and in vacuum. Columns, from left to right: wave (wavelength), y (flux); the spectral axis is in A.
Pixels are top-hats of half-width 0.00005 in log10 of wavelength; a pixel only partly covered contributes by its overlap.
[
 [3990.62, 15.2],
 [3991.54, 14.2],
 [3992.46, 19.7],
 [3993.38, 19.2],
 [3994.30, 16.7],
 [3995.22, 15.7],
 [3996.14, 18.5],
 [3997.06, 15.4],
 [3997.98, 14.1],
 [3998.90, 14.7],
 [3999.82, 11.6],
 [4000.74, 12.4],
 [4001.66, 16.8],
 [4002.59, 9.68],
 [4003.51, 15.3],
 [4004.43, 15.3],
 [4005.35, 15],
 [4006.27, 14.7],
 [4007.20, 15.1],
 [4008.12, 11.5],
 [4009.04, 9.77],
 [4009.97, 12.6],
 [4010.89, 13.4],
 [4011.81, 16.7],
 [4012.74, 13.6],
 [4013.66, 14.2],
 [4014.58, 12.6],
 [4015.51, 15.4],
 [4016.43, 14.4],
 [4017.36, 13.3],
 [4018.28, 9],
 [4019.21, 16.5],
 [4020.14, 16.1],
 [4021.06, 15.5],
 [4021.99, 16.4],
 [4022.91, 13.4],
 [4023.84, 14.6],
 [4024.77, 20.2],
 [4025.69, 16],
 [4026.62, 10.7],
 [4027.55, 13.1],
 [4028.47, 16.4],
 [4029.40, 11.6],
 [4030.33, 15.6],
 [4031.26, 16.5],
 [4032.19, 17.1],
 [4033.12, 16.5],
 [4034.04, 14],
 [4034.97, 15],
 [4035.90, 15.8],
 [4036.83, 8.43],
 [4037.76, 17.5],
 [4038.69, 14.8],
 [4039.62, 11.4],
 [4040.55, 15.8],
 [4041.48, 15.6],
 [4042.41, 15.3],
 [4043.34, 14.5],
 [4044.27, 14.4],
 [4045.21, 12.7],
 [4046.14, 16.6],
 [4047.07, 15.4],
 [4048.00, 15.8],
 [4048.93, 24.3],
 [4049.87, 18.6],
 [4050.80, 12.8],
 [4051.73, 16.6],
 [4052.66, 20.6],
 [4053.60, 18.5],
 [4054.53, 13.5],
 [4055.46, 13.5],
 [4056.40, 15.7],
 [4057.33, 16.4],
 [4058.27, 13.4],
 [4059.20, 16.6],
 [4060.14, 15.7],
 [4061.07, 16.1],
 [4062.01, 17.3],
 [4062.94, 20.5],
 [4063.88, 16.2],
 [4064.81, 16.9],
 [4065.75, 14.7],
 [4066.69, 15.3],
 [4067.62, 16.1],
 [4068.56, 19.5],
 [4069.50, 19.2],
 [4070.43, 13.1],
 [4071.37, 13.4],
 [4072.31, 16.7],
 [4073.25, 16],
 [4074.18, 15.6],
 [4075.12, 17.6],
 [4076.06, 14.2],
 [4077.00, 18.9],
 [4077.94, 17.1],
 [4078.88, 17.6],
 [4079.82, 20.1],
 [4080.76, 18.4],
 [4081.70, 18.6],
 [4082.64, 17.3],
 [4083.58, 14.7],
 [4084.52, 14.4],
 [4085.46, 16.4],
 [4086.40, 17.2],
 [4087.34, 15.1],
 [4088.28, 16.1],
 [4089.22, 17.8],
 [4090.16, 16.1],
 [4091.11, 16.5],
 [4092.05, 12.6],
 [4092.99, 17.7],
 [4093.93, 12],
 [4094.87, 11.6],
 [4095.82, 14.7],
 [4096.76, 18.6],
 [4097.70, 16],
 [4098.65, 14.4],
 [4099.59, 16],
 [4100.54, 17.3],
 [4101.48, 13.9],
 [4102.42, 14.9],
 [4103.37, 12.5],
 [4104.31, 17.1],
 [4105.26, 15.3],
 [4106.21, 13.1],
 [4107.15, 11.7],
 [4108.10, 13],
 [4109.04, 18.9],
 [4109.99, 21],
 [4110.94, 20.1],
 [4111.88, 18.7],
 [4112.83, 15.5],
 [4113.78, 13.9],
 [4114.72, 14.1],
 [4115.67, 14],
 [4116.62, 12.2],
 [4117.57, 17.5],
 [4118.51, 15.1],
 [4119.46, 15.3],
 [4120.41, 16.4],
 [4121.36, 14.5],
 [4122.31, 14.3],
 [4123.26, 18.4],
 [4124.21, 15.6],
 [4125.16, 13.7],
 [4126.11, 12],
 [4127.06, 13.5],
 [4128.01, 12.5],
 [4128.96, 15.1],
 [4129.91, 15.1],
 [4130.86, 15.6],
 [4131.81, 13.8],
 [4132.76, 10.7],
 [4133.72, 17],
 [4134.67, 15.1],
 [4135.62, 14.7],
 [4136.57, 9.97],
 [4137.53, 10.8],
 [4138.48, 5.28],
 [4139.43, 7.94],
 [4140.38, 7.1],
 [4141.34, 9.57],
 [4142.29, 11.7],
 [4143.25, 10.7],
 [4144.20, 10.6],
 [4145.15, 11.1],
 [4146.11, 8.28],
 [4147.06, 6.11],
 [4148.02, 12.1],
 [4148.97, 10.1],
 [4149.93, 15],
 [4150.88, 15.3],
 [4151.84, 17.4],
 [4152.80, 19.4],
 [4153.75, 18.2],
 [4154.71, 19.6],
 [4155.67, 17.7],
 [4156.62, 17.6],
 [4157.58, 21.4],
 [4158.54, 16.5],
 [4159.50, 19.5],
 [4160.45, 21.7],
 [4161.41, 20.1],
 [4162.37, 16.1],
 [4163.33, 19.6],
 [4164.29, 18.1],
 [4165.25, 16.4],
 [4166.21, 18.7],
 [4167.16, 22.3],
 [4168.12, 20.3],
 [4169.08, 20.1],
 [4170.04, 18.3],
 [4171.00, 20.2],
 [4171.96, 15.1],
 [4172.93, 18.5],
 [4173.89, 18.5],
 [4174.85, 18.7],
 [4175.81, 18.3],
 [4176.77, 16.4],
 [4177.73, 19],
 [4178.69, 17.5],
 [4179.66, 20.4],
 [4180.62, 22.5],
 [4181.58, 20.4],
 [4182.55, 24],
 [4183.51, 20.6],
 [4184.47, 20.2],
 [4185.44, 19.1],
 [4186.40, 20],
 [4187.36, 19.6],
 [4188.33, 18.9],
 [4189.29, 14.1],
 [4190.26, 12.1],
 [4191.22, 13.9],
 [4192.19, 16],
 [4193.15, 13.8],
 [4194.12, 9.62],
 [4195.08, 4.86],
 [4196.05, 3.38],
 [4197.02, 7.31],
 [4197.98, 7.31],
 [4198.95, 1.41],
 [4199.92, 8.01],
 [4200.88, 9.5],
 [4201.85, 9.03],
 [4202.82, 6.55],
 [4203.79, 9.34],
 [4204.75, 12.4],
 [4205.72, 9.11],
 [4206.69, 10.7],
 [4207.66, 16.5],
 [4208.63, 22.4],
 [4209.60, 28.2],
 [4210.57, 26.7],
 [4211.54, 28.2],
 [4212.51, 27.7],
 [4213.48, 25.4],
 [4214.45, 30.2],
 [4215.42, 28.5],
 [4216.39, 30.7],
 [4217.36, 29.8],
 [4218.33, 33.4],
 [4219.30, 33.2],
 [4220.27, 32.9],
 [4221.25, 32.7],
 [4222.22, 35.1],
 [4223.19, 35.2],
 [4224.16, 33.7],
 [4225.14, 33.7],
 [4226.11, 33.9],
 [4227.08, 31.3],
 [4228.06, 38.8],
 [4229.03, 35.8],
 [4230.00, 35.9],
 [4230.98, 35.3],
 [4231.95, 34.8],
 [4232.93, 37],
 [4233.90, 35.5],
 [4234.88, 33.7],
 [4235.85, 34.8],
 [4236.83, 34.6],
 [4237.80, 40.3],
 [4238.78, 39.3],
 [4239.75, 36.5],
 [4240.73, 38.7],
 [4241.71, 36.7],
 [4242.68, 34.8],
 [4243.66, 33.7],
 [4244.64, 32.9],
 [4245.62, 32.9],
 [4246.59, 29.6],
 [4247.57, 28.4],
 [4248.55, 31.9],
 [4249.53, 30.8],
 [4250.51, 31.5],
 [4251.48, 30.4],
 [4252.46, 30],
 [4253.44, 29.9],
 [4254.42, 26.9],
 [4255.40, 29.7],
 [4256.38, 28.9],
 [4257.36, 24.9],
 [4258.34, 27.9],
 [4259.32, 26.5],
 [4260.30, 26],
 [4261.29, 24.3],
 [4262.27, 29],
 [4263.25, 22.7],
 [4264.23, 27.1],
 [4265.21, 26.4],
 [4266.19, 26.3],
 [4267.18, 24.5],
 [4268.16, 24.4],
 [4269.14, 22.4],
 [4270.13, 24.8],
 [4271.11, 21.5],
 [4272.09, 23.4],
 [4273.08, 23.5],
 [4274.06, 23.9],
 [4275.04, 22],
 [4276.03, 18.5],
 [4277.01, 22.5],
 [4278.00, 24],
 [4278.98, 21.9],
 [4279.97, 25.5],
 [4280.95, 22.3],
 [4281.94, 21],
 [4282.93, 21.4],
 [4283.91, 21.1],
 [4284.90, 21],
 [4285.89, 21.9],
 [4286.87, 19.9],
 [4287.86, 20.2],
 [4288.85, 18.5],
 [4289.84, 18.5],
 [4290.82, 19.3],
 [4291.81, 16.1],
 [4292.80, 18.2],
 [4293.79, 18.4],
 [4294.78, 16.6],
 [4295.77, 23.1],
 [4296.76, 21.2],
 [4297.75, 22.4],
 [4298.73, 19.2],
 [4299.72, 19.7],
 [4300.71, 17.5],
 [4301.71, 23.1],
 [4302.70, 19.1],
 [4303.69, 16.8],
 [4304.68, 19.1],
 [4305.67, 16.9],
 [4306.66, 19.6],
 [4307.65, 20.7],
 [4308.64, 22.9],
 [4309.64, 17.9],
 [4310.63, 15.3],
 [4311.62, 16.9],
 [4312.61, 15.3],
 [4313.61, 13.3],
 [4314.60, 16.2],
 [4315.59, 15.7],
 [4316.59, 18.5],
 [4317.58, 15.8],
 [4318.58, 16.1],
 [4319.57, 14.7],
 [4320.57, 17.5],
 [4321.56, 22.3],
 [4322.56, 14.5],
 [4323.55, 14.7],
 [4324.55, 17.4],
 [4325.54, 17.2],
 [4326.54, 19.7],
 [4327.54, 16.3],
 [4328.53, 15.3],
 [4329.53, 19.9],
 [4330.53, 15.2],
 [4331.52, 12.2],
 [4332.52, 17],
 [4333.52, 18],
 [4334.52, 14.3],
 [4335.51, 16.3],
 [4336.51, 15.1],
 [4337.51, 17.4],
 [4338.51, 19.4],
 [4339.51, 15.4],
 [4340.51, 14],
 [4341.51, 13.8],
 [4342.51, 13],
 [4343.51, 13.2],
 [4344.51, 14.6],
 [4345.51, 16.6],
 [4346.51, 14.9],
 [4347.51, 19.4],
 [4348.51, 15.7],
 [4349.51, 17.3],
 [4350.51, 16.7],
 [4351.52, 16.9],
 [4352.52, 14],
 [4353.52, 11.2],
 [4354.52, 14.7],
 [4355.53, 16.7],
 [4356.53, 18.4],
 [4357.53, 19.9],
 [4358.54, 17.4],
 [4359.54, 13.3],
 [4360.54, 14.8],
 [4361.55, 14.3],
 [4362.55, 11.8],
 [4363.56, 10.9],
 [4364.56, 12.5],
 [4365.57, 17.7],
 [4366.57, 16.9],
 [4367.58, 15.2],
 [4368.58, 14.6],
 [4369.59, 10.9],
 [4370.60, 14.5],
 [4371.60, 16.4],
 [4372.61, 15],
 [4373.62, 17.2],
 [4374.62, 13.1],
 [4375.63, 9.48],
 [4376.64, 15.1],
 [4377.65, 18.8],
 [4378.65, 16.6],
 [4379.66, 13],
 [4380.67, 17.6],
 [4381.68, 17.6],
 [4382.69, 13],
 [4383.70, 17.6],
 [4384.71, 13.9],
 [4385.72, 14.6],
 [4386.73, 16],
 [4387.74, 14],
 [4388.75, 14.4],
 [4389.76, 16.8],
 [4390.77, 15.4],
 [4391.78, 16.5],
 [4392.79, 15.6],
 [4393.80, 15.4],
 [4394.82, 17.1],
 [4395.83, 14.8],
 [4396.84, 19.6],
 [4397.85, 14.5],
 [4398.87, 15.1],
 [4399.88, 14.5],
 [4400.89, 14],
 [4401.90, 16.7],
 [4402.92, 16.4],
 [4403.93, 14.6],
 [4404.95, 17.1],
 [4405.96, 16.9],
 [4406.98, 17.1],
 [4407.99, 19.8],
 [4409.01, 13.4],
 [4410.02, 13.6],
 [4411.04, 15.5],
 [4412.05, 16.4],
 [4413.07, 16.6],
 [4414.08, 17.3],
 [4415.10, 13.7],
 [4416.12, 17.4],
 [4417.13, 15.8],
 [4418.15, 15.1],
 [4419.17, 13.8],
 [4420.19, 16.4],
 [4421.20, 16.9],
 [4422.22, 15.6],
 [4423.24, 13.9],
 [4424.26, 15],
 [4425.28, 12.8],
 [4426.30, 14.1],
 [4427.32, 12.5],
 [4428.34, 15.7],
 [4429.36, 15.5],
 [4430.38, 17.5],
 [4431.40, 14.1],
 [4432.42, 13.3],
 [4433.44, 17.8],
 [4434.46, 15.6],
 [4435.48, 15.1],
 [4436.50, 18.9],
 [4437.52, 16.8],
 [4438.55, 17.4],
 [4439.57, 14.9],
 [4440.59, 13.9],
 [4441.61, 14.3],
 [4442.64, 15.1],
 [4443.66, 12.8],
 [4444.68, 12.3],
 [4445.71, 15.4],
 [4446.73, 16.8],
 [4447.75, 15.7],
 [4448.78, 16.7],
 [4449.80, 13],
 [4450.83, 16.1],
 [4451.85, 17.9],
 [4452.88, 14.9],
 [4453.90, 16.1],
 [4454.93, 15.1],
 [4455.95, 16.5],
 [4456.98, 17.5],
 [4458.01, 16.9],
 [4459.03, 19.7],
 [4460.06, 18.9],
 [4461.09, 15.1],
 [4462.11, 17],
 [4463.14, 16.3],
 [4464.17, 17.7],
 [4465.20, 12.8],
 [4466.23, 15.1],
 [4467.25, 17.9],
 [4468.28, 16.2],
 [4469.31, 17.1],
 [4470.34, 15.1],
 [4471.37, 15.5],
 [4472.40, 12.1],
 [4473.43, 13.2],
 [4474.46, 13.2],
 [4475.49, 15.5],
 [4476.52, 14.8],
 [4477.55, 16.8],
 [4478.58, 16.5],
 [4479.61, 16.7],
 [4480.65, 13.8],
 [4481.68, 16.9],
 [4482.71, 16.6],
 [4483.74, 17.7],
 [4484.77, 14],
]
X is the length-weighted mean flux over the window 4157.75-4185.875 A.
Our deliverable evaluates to 19.2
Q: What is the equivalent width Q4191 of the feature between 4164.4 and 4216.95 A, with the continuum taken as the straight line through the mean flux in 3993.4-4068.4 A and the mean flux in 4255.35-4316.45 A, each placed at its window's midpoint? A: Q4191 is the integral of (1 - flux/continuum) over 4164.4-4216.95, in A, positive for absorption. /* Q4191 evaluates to 5.0 A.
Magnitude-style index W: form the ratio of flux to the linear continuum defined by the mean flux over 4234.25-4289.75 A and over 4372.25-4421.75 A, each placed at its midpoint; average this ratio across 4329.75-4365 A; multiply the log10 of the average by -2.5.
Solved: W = 0.28 mag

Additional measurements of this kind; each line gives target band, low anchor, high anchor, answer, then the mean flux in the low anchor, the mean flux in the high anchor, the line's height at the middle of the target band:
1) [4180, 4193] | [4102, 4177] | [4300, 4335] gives -0.170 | 15.3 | 17.2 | 15.8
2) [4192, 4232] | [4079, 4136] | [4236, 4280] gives 0.106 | 15.4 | 28.3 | 24.4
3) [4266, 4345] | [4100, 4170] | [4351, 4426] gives -0.225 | 15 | 15.4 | 15.3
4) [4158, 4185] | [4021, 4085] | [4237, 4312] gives 0.072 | 15.9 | 24.5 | 20.5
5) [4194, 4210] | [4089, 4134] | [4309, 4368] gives 0.444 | 15.1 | 15.9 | 15.4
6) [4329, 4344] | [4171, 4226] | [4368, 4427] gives 0.073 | 19.6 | 15.4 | 16.7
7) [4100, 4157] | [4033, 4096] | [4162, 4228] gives 0.259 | 16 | 19.9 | 17.9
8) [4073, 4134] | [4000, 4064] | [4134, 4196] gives -0.006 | 15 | 15.9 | 15.5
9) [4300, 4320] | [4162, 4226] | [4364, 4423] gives -0.025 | 19.5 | 15.5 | 17.2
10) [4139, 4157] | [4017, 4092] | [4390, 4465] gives 0.221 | 15.8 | 15.8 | 15.8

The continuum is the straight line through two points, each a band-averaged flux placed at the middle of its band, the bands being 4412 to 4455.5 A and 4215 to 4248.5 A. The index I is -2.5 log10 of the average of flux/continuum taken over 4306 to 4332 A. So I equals 0.47 mag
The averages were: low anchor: 34.2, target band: 17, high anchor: 15.4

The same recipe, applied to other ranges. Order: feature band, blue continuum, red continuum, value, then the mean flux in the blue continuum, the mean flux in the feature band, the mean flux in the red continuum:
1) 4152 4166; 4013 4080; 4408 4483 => -0.19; 15.6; 18.7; 15.6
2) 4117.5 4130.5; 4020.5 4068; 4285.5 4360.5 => 0.08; 15.6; 14.9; 17.2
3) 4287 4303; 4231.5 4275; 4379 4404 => 0.29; 29.8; 19.4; 15.6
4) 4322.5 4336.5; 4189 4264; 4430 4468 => 0.29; 26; 16.3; 15.9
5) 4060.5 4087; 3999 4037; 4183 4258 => 0.04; 14.2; 16.7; 25.5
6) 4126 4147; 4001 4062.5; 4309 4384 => 0.29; 15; 11.6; 15.7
